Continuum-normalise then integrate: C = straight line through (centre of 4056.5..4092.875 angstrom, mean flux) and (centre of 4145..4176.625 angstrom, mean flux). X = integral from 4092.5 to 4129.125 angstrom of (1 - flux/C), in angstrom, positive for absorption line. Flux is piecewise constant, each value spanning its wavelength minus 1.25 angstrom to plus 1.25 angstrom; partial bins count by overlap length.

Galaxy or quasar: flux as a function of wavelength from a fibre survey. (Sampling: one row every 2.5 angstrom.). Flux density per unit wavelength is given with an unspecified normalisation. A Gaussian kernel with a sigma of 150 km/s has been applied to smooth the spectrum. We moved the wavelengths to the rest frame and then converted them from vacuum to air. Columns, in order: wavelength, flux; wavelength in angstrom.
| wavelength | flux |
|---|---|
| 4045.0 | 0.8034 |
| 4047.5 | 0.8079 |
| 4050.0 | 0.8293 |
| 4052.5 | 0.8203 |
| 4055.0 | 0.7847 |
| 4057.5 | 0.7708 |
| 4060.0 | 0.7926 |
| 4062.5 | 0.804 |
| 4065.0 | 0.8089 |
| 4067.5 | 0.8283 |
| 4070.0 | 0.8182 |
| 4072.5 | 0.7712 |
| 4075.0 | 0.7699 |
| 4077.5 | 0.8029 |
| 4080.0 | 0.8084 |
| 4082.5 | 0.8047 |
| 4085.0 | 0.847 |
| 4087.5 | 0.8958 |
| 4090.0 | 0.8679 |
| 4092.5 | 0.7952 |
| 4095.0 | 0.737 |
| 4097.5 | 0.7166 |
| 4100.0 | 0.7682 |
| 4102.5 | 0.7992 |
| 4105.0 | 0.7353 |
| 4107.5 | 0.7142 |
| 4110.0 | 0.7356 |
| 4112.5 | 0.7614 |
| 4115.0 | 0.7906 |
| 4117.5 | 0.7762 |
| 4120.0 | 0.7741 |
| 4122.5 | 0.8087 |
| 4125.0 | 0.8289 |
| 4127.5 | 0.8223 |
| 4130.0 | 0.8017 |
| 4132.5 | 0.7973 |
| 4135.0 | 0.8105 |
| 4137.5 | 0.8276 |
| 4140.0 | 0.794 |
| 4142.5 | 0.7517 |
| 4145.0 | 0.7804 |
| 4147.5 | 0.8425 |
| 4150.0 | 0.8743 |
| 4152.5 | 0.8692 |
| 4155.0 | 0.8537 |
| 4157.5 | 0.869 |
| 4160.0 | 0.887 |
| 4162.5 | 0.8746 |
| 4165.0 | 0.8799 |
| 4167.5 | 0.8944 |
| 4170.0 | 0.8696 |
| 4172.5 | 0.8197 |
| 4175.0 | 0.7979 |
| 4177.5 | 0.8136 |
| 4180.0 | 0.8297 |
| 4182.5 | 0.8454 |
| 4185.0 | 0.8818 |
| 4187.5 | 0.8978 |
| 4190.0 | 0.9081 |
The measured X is 2.70 angstrom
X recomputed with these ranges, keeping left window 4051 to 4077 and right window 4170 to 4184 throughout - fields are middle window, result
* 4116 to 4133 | 0.2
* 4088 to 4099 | 0.2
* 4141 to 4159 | -0.3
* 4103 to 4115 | 0.9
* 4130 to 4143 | 0.3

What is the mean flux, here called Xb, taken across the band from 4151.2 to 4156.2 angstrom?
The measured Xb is 0.862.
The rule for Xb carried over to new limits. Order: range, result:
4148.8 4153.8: 0.872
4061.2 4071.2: 0.815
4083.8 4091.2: 0.87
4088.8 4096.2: 0.8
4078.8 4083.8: 0.807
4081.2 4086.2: 0.825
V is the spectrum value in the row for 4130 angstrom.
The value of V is 0.8017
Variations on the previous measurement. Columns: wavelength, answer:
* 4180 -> 0.8297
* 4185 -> 0.8818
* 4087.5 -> 0.8958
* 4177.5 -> 0.8136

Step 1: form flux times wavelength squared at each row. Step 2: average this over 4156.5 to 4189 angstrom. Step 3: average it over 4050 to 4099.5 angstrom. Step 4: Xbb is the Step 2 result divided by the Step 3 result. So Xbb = 1.1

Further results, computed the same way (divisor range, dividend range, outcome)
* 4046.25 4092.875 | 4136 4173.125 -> 1.09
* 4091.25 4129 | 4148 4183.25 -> 1.14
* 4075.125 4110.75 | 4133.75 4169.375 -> 1.10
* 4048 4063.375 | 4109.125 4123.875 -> 1.00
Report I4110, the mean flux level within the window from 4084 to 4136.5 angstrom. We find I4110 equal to 0.79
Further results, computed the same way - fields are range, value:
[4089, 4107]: 0.77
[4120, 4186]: 0.834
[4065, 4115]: 0.789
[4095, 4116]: 0.751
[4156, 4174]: 0.869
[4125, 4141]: 0.811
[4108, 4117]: 0.76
